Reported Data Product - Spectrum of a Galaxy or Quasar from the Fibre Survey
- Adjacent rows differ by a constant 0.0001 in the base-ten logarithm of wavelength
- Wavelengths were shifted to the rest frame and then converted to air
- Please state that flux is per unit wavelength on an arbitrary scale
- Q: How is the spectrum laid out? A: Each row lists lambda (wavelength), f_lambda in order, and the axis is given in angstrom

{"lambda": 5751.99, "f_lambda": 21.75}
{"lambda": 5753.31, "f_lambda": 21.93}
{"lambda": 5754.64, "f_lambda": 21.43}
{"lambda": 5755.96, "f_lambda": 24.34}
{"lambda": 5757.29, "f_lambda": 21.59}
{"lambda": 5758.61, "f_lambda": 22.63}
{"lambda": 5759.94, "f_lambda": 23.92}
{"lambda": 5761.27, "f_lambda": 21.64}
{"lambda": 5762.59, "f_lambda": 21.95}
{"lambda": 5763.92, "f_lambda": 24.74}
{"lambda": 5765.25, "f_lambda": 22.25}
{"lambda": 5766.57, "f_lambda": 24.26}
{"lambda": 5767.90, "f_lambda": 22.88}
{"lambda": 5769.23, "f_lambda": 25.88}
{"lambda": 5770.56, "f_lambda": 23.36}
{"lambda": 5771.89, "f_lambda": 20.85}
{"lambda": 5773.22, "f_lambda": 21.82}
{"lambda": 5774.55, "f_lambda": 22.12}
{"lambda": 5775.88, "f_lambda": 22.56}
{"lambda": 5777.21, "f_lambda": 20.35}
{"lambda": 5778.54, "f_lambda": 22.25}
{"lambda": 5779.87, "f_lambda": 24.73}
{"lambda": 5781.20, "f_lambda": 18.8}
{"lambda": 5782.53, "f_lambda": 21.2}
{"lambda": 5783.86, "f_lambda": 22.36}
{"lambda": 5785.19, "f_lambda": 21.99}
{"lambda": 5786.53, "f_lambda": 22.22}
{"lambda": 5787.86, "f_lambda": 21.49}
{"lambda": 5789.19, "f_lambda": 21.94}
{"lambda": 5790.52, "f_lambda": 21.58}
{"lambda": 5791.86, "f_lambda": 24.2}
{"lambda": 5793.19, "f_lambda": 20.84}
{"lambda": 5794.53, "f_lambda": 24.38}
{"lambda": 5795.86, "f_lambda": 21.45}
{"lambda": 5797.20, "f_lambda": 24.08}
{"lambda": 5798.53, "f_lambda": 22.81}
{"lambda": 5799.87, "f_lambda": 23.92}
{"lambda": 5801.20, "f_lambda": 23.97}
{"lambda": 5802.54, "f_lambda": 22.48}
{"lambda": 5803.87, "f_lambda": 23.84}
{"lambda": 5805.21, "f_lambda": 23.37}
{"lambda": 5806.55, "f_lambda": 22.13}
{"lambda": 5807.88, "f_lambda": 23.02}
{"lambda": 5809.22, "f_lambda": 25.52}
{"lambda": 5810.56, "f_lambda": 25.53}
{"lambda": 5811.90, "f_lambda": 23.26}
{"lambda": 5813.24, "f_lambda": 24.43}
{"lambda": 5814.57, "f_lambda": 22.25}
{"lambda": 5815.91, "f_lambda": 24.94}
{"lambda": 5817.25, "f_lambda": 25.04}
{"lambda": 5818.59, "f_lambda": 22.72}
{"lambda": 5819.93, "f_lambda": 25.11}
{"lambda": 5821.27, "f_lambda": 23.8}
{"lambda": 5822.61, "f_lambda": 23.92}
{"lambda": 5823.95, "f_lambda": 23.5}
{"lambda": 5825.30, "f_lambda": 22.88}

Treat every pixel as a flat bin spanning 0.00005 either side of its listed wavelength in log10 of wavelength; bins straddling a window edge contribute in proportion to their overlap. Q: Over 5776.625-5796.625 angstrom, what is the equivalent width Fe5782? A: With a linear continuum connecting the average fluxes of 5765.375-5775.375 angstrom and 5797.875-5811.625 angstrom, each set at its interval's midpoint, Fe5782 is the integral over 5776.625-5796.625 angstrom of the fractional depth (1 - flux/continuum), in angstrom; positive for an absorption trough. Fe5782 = 1.11 angstrom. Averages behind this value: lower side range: 23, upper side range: 23.6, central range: 22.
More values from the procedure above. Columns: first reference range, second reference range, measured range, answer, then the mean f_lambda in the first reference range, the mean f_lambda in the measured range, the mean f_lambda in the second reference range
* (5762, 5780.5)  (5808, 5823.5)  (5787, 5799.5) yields 0.5 angstrom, 22.9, 22.6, 24.2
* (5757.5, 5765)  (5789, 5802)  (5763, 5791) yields 0.6 angstrom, 22.9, 22.4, 22.9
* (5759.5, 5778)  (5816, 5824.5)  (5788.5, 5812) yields 0.3 angstrom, 22.7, 23.2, 24.1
